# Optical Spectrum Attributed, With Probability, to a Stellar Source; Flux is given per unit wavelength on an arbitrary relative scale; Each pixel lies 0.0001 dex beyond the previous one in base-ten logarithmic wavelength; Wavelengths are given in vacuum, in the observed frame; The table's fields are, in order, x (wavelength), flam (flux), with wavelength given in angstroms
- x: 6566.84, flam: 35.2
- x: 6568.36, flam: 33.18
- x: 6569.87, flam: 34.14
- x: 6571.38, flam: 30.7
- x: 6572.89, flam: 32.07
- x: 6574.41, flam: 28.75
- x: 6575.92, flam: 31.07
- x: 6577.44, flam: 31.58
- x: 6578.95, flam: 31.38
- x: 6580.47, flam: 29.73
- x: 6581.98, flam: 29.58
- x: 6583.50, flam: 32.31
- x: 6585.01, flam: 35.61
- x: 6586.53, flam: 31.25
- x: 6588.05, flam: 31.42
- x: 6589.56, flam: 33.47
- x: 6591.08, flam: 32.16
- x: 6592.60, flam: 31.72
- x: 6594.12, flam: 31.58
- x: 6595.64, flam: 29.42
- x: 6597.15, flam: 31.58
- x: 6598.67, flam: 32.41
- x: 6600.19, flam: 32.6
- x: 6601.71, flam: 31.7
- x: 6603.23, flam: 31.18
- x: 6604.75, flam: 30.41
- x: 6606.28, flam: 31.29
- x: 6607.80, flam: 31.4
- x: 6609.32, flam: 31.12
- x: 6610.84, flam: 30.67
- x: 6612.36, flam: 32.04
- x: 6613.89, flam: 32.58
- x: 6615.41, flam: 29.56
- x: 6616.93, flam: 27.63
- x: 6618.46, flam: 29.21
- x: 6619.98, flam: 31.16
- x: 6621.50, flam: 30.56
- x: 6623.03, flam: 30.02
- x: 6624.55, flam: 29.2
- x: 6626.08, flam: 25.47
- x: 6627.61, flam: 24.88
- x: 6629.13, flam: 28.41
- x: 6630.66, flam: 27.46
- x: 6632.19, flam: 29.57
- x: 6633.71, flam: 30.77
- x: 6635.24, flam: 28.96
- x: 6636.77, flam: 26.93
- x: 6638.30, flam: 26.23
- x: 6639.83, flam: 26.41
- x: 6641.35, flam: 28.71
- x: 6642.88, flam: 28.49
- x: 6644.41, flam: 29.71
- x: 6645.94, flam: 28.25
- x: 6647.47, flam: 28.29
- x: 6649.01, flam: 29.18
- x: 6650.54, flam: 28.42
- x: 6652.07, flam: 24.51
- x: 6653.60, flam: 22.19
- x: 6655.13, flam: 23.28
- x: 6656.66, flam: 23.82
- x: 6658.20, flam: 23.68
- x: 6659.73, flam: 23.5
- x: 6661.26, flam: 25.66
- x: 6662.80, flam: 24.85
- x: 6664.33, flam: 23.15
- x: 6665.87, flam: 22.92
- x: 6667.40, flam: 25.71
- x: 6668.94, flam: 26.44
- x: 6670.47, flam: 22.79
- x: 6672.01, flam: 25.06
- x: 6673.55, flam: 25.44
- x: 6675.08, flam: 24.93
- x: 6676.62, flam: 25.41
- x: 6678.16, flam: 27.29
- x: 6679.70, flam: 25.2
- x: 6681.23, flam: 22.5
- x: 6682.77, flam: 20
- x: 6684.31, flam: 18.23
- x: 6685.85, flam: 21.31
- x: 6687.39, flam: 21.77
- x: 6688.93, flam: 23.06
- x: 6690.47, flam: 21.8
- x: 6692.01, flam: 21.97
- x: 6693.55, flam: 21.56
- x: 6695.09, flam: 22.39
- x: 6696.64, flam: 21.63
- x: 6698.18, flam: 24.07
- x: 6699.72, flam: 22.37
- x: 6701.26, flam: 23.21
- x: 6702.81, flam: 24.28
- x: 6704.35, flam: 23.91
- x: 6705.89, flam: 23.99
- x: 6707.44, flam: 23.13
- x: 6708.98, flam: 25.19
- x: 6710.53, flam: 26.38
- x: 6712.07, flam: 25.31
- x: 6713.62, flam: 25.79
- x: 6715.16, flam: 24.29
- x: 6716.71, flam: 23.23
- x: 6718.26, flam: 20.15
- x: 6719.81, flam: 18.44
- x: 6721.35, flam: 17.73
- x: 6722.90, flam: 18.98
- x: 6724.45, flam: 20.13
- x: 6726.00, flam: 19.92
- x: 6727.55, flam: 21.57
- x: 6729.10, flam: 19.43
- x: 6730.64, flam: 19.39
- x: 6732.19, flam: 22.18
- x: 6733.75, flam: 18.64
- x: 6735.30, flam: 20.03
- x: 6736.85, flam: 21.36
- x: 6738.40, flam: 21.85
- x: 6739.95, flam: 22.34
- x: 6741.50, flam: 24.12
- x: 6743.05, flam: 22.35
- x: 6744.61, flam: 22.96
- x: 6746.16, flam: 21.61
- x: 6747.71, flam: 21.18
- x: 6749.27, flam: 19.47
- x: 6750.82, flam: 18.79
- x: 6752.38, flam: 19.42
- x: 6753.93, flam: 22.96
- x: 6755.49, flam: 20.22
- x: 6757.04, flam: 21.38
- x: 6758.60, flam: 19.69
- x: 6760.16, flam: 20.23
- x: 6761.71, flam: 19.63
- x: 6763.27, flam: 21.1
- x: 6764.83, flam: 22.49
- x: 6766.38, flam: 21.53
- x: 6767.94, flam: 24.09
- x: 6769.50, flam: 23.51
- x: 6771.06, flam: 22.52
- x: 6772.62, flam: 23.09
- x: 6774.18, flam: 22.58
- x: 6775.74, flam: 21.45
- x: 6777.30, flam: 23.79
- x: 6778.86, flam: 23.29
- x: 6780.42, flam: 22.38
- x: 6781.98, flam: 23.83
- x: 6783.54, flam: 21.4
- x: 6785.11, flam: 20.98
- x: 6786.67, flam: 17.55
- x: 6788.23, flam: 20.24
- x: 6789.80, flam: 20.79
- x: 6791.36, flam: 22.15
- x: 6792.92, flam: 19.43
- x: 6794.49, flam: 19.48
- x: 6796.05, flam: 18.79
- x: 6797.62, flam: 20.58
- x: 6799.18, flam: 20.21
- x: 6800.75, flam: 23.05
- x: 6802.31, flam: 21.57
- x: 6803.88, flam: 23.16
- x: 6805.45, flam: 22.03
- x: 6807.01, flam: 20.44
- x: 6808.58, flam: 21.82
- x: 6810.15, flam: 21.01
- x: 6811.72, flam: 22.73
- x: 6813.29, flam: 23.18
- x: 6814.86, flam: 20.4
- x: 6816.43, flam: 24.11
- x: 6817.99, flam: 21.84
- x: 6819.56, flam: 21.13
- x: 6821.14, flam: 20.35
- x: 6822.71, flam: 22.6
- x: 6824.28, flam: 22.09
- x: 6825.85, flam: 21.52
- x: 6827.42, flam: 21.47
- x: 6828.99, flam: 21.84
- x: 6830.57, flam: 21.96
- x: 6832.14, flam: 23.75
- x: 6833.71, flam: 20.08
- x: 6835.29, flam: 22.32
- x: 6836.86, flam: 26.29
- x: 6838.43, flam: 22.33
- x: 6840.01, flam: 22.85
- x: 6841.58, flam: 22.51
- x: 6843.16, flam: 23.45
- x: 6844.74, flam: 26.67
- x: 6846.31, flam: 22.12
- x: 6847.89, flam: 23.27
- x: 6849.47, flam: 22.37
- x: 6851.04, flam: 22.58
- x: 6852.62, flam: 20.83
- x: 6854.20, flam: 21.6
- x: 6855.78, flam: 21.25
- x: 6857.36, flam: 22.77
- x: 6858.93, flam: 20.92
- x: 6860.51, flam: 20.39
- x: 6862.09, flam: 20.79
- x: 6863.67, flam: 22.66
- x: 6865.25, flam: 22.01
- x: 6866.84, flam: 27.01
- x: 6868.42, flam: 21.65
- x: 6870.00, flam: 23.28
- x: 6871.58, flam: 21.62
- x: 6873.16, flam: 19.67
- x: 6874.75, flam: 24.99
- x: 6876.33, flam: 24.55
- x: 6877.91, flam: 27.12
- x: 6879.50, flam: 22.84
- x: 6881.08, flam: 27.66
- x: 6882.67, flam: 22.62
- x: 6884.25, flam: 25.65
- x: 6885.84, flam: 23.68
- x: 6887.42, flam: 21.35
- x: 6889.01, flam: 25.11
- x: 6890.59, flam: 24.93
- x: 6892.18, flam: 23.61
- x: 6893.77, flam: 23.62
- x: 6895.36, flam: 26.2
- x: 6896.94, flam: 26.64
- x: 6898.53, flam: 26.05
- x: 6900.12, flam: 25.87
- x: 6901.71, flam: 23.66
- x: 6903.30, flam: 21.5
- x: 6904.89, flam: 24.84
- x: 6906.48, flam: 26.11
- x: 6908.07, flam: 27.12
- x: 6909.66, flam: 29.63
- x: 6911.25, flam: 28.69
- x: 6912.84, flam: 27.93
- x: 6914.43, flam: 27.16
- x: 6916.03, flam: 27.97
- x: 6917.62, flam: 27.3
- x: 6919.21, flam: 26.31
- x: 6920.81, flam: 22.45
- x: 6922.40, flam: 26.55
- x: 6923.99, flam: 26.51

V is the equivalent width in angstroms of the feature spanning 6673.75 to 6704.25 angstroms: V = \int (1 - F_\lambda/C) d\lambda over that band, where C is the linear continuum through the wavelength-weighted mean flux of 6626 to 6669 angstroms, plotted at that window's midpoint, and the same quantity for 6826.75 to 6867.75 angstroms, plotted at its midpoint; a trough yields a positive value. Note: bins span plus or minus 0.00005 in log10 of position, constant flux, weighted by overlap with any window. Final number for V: 3.3 angstroms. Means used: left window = 26.4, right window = 22.5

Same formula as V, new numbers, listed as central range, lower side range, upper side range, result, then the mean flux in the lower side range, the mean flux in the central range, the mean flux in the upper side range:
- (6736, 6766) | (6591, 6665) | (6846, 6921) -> 6.0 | 28.6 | 21.2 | 24.2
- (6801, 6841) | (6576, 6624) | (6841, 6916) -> 5.3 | 31.2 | 22.1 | 24.1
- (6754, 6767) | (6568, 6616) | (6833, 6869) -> 2.4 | 31.5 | 20.9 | 22.6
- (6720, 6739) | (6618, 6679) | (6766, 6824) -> 3.1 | 26.7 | 20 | 21.7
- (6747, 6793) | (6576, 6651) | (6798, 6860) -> 5.6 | 30.1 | 21.4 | 22.2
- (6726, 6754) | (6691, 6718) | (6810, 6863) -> 2.7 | 23.6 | 21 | 22.2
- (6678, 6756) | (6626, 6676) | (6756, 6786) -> 6.5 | 26.2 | 21.9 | 22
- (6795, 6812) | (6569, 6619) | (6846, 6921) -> 3.1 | 31.3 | 21.3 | 24.2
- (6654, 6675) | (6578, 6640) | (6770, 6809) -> 2.5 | 30.3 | 24.3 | 21.5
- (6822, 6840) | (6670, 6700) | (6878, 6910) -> 1.4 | 22.9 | 22.4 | 24.9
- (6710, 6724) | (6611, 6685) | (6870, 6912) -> 2.1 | 26.6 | 22.1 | 24.8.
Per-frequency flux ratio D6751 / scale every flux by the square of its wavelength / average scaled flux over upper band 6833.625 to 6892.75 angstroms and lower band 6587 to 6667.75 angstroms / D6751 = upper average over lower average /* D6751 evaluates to 0.87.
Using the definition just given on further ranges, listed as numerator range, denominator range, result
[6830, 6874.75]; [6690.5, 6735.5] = 1.06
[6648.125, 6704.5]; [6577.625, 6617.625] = 0.77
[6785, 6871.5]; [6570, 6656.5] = 0.79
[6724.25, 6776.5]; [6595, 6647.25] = 0.75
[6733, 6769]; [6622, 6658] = 0.80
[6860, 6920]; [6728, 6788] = 1.20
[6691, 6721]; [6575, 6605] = 0.76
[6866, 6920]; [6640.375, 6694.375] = 1.09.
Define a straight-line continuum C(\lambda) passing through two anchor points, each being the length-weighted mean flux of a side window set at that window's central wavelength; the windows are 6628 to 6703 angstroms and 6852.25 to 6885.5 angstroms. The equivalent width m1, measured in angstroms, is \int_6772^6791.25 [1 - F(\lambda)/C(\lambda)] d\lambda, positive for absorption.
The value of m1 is 1.65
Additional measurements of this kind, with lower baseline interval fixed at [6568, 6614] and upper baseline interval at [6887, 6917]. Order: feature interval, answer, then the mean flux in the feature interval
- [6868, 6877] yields 1.3 angstroms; 22.6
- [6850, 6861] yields 2.1 angstroms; 21.5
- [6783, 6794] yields 3.0 angstroms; 20.3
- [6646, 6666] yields 3.5 angstroms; 25.1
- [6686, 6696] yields 2.6 angstroms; 22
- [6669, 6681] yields 2.0 angstroms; 25.1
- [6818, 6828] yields 2.1 angstroms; 21.5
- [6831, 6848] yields 2.3 angstroms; 23.2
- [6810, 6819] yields 1.7 angstroms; 22.3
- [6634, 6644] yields 0.9 angstroms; 27.8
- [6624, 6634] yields 1.0 angstroms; 27.8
